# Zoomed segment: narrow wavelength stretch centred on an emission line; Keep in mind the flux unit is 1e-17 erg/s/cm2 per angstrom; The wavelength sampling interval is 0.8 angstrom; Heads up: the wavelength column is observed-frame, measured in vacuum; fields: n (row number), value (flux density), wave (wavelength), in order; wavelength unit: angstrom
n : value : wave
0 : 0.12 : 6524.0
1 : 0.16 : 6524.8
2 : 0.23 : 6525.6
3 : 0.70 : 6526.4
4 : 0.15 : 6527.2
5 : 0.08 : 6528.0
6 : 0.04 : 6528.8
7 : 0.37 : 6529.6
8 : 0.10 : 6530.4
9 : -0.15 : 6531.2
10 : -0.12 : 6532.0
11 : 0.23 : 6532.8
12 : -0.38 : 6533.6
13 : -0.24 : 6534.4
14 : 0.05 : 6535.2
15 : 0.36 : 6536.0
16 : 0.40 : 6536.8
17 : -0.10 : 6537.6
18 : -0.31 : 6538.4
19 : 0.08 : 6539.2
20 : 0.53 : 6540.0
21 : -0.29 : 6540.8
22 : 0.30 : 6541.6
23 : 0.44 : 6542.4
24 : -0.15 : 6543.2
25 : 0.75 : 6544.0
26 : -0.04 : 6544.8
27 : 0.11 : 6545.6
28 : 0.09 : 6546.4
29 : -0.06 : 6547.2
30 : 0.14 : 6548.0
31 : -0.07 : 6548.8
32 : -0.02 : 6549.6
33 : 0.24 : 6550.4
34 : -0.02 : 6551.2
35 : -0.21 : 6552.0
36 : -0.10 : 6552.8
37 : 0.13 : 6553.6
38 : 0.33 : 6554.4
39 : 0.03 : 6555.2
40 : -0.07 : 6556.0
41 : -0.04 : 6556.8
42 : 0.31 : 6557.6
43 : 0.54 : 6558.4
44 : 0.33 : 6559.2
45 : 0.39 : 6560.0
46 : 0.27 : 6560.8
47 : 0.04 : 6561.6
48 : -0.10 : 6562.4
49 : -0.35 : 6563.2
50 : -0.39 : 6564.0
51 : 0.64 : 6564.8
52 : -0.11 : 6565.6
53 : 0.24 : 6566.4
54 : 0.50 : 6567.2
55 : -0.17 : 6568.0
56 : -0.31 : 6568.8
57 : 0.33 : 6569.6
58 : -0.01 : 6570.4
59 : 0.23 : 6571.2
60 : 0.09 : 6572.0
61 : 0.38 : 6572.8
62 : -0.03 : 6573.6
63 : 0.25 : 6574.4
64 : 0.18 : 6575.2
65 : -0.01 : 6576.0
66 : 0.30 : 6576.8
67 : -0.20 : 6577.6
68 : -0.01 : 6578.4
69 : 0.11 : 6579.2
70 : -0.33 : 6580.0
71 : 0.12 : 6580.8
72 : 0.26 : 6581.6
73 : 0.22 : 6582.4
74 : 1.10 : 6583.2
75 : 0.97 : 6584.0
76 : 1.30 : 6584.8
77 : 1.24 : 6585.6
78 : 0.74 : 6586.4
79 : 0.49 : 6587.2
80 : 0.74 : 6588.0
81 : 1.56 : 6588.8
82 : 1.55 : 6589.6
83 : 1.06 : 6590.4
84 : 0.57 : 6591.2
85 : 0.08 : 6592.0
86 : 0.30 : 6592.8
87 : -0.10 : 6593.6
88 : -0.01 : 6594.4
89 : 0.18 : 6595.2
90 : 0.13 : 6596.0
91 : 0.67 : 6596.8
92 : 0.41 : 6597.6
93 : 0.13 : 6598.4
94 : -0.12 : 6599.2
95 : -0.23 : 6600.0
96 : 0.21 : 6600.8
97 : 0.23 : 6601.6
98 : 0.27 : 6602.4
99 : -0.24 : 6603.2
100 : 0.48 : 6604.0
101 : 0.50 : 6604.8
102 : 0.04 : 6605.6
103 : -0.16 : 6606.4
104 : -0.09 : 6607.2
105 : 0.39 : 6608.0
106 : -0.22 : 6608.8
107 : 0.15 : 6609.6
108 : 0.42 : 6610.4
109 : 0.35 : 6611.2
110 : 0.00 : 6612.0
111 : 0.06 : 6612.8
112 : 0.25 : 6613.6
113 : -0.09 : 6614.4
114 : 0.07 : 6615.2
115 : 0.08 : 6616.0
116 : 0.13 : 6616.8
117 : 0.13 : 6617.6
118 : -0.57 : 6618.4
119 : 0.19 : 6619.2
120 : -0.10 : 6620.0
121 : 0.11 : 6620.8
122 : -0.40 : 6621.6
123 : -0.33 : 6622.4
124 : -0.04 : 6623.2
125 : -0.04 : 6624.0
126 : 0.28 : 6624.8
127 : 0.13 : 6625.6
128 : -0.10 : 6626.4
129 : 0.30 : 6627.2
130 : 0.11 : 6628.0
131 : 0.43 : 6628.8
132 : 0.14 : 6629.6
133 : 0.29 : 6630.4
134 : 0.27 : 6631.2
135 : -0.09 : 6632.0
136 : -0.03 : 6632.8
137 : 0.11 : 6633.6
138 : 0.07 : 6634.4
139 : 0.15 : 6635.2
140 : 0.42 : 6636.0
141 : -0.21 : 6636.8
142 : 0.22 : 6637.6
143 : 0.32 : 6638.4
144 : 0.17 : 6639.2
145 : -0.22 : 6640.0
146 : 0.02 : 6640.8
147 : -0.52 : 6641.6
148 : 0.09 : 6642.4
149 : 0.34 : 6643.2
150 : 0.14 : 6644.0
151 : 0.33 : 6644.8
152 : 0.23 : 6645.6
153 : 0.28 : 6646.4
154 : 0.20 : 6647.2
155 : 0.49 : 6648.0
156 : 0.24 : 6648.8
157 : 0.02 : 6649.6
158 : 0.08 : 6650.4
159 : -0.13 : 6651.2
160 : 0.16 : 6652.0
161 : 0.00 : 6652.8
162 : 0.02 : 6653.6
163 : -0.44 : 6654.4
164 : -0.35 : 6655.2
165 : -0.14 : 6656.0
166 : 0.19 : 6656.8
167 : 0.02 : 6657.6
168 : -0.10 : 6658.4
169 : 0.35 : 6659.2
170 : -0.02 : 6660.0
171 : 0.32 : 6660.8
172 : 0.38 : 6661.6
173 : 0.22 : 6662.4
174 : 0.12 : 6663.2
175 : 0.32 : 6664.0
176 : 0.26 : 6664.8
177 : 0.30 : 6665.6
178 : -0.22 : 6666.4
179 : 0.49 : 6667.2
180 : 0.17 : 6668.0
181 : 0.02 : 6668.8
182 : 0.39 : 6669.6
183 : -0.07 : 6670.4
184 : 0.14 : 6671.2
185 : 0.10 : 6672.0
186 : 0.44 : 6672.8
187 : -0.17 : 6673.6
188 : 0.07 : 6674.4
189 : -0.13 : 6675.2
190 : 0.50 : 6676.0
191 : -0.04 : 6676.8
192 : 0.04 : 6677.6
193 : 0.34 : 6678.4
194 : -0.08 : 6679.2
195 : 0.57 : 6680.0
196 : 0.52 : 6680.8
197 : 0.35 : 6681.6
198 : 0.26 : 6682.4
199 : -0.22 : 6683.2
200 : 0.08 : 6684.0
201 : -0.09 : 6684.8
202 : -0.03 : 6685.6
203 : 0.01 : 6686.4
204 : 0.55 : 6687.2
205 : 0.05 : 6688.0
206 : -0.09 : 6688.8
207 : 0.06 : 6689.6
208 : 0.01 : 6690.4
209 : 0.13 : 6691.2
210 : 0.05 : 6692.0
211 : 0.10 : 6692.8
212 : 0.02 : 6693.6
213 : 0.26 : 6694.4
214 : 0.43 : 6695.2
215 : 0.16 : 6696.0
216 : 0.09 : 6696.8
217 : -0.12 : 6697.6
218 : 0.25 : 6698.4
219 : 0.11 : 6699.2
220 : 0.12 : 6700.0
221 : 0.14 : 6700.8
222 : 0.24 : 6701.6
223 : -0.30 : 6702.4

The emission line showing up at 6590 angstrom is [O II] 3727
